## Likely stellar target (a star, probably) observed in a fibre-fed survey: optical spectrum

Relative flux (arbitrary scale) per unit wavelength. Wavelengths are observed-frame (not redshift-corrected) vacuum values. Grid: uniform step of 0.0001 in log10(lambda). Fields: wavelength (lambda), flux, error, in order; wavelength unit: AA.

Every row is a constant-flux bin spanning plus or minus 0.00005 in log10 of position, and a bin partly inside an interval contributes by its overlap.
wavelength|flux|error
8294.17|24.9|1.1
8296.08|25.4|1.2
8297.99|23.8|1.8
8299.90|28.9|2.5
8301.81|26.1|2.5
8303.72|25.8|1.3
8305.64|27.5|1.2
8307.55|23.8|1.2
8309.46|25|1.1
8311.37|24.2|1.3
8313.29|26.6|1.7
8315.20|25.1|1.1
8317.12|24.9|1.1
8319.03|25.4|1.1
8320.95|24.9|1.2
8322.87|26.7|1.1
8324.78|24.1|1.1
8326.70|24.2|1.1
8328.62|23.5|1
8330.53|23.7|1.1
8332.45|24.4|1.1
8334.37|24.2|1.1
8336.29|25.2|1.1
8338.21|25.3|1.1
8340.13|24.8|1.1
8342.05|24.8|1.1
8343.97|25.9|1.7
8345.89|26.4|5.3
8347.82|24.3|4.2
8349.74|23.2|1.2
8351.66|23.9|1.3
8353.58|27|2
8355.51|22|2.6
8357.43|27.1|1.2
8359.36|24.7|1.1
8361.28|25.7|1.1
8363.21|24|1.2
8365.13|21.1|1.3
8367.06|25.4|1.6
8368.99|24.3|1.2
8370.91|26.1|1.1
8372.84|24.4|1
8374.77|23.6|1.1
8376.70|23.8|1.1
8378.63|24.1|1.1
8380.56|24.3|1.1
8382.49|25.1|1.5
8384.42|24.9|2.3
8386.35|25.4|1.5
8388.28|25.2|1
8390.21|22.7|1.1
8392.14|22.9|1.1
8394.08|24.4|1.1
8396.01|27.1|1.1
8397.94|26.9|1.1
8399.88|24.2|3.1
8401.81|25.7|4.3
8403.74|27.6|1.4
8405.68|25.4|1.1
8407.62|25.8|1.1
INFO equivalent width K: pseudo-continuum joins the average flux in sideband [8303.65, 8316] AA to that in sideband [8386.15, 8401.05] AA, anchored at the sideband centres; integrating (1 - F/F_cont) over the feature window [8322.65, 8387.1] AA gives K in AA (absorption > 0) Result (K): 1.3 AA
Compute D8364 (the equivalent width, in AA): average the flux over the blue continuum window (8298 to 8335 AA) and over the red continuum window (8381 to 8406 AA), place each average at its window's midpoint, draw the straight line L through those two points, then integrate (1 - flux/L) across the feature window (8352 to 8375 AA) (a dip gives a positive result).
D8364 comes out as 0.5 AA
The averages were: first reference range 25.2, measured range 24.6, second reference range 25.2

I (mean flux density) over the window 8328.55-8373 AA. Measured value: 24.7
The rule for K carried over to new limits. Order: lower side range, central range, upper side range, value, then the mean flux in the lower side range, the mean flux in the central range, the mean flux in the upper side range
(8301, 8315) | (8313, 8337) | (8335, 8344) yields 0.5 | 25.5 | 24.8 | 25.1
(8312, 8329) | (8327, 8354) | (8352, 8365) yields 0.2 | 25.1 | 24.7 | 24.8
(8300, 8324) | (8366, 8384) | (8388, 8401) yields 0.3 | 25.6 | 24.5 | 24.8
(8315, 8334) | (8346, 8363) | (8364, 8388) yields -0.2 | 24.7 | 24.8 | 24.4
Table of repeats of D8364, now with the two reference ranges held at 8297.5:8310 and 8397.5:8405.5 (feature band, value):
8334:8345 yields 0.37 AA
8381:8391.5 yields 0.56 AA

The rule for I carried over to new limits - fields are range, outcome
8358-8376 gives 24.4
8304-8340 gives 24.9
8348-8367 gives 24.4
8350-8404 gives 24.7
